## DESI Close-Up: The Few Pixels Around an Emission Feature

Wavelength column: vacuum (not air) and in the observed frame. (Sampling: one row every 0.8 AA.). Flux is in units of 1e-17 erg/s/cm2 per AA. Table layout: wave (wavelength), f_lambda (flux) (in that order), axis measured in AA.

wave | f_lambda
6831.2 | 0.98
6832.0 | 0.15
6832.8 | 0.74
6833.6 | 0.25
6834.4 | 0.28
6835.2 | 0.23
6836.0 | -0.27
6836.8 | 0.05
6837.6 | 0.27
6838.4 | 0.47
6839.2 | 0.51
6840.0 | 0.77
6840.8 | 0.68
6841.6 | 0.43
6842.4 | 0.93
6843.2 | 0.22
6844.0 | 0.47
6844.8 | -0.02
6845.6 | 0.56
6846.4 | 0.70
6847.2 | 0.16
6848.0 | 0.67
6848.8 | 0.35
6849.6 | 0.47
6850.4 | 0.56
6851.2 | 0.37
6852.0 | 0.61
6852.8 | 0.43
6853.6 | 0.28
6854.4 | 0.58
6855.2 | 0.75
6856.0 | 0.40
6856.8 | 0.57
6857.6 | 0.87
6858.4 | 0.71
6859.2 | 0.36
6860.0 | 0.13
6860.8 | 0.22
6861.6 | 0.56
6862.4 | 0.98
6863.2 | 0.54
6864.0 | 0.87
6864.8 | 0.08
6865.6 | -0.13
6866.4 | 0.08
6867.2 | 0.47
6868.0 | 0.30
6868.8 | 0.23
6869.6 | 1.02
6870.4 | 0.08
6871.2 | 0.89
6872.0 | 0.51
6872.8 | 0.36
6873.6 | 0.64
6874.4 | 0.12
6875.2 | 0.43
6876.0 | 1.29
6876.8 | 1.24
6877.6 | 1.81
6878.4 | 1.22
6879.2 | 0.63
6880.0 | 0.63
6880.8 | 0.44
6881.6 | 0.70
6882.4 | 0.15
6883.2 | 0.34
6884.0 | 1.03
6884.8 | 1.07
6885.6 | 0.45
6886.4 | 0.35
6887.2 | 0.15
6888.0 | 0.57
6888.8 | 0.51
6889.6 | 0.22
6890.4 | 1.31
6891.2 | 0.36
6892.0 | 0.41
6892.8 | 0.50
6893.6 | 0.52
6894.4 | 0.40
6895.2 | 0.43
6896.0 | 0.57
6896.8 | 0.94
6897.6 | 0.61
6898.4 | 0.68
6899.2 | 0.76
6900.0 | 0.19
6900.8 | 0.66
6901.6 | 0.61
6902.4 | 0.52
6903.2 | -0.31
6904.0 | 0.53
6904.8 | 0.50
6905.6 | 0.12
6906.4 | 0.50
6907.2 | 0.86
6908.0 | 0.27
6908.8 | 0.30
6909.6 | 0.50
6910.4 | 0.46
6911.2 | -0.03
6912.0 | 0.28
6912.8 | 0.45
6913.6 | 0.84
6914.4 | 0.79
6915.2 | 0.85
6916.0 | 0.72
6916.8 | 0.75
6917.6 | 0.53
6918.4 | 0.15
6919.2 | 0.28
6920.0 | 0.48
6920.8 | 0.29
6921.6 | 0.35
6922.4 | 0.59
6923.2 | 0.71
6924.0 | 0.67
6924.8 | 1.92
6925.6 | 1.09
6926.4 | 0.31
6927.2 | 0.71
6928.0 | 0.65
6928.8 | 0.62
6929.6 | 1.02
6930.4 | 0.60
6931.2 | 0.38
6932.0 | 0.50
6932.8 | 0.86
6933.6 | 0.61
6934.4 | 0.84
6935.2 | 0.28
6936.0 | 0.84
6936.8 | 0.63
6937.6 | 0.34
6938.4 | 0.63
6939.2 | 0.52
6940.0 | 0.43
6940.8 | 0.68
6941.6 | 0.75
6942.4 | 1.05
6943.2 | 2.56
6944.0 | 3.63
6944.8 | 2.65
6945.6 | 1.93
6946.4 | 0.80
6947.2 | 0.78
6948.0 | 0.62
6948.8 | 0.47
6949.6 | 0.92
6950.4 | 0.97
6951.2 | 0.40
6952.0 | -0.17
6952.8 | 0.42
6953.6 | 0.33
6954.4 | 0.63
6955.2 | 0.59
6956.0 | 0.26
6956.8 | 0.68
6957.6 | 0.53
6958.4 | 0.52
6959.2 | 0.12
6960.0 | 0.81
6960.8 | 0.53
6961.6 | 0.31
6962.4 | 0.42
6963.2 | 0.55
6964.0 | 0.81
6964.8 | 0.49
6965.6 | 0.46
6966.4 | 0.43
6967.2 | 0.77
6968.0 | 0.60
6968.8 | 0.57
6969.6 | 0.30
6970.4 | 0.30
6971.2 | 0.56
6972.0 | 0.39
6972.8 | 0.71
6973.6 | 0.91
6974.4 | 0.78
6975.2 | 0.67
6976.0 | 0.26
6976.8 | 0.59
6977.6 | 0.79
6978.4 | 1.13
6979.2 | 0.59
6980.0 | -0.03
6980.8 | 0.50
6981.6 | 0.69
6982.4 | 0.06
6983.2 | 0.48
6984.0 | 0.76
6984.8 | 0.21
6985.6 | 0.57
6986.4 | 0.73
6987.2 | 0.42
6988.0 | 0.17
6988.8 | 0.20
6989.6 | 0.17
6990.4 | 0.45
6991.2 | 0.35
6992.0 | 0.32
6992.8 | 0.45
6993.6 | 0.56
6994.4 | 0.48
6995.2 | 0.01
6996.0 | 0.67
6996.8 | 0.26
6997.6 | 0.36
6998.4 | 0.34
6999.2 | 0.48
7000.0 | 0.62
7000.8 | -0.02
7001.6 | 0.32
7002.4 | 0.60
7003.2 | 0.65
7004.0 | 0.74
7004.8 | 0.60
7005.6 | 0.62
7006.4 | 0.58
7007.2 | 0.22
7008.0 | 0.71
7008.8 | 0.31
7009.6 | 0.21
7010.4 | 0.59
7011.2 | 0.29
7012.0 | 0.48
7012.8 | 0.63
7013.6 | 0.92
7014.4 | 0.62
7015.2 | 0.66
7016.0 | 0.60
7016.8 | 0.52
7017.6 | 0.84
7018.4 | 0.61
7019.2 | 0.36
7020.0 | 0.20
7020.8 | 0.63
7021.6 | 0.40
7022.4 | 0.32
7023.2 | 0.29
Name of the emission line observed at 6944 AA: [O III] 5007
